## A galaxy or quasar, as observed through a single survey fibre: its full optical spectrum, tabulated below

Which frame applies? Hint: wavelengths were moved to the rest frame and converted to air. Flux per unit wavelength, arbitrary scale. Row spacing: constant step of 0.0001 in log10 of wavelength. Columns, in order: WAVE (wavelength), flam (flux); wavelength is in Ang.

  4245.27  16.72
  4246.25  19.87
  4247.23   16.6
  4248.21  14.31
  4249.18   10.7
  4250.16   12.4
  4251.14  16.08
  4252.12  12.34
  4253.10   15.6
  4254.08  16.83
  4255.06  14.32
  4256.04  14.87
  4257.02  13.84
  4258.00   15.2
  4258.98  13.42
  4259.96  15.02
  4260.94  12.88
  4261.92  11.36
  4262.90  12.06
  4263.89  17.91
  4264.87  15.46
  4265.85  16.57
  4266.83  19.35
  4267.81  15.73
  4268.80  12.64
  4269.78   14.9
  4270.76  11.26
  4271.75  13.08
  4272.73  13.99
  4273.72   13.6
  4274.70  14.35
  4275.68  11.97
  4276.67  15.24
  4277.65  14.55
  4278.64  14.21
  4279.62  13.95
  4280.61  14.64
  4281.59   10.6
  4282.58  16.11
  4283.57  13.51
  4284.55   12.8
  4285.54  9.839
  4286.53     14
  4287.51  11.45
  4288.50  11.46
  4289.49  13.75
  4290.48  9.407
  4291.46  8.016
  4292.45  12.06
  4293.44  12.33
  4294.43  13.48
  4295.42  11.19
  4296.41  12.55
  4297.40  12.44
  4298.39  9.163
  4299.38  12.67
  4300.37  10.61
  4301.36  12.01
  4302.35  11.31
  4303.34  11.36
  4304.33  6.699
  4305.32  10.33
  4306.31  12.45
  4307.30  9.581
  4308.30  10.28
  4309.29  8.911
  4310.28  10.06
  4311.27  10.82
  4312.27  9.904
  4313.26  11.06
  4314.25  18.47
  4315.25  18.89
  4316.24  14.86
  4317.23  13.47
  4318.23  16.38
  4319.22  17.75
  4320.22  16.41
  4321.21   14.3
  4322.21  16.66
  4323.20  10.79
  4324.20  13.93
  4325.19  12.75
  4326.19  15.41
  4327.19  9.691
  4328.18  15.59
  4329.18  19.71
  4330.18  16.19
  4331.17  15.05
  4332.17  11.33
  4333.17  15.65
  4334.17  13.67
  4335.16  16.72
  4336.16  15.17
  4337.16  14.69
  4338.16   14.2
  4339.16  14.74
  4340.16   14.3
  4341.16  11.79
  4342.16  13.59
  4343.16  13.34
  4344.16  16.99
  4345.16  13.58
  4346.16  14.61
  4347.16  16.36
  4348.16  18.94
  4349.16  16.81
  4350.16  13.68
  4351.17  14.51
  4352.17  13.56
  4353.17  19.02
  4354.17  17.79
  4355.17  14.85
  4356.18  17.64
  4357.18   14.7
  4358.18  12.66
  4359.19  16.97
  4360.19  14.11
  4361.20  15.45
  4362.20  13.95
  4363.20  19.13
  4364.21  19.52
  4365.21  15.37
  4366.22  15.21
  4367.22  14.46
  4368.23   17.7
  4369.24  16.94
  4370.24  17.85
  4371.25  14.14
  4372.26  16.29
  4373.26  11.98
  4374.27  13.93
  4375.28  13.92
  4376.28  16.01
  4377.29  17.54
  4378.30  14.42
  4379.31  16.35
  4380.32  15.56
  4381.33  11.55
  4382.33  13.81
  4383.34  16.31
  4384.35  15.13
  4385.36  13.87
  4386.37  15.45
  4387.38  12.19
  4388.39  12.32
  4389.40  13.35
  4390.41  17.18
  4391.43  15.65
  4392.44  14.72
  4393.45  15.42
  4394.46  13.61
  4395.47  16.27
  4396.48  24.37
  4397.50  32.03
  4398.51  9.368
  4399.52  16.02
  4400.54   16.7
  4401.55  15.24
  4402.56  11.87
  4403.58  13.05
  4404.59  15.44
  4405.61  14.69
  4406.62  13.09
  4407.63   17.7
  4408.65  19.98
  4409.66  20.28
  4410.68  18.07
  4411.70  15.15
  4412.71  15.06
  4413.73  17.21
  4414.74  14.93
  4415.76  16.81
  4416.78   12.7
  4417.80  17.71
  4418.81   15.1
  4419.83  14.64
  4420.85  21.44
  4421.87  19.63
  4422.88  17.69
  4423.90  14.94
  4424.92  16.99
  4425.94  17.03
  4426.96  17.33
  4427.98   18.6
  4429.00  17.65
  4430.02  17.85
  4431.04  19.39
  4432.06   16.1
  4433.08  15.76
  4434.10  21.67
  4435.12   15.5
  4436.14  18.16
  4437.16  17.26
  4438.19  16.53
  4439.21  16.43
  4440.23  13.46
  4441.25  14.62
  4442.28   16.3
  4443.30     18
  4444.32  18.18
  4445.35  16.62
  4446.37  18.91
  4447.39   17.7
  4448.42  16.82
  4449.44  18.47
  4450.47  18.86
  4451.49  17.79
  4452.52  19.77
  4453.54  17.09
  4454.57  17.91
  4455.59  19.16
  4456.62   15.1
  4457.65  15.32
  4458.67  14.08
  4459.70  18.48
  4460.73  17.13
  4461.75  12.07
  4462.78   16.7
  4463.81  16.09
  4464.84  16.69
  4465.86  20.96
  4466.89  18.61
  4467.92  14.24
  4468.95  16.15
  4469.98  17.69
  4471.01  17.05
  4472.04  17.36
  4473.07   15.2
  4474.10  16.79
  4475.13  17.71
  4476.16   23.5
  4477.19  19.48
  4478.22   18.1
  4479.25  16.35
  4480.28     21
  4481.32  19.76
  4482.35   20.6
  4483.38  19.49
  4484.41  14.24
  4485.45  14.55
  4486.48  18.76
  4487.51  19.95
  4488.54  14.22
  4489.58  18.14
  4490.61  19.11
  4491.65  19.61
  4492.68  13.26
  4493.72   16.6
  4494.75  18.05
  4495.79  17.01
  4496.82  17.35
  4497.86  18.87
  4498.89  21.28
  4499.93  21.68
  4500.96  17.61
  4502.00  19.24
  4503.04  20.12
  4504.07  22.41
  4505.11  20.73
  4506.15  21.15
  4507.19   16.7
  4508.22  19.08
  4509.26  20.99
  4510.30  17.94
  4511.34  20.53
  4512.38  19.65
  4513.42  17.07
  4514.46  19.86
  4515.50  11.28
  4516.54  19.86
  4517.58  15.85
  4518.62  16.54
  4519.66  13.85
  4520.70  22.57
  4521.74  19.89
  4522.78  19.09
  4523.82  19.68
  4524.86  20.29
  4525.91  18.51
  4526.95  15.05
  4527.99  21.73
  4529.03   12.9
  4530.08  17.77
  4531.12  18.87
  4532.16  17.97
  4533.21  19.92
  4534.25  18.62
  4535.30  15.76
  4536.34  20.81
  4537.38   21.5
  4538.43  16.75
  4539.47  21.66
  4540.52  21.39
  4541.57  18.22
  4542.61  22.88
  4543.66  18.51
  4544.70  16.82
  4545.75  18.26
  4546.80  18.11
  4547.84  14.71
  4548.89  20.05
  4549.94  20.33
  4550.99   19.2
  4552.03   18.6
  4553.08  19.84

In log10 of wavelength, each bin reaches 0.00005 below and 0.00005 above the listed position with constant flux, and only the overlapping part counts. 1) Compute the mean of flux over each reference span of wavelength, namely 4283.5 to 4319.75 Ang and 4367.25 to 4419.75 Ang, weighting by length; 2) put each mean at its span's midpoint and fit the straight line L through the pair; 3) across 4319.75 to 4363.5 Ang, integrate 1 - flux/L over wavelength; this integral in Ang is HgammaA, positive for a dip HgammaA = -4.43 Ang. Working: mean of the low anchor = 12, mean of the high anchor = 15.7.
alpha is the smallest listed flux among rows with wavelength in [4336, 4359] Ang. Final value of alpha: 11.79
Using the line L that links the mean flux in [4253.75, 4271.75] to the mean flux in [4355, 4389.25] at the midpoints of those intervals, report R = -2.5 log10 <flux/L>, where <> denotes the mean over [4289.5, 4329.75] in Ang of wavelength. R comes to 0.18 mag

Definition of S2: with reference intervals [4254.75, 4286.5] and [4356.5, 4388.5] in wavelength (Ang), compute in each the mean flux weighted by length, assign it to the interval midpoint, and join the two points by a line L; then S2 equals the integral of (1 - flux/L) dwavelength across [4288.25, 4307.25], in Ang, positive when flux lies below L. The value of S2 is 4.2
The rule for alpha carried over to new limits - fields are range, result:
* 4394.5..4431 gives 9.368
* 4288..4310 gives 6.699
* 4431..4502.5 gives 12.07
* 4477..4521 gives 11.28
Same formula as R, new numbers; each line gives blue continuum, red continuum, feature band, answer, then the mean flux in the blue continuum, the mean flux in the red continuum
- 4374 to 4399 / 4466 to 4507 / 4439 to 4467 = 0.02 mag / 15.6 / 18.3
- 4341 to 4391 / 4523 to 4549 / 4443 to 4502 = -0.02 mag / 15.3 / 18.7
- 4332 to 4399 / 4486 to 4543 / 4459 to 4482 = 0.01 mag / 15.5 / 18.7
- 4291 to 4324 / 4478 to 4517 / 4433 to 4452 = -0.03 mag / 12.4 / 18.5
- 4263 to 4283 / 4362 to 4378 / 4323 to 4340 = 0.06 mag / 14.4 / 15.9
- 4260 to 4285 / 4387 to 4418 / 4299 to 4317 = 0.24 mag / 14.1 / 16.1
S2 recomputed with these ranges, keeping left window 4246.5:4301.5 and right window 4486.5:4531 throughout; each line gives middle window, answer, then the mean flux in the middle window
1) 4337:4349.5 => 0.01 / 14.9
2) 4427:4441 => -0.32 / 17.2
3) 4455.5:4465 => 0.80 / 15.9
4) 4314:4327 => -0.70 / 15.2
